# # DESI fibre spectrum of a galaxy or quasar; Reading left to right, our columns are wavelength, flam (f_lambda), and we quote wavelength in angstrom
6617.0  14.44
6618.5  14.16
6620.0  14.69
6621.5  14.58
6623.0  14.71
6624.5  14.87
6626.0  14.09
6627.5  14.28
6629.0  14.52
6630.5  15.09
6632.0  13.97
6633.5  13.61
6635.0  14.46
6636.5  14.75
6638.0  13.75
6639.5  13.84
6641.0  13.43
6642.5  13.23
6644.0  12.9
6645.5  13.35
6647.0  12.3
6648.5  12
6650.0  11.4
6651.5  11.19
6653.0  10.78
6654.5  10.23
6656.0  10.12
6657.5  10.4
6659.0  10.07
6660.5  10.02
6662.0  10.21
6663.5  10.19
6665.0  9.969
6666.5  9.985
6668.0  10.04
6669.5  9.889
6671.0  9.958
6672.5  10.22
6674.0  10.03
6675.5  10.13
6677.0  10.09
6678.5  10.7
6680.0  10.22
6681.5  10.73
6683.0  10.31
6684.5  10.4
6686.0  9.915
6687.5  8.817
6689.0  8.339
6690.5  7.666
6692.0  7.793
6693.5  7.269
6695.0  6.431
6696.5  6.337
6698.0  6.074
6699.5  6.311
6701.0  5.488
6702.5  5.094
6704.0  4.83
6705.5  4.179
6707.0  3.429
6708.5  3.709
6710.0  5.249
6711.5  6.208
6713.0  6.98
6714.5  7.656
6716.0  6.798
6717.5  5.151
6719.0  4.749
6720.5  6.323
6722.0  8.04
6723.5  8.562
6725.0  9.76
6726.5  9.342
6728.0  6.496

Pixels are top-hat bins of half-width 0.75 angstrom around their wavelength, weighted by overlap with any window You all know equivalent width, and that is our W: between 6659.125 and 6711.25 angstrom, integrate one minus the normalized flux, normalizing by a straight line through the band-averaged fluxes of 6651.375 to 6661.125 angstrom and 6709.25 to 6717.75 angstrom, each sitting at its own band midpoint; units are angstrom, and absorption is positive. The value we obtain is 1.7 angstrom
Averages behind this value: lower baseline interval 10.4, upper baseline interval 6.41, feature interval 8.24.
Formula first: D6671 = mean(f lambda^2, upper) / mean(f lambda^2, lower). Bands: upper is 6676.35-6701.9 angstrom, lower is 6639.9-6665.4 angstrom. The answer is 0.7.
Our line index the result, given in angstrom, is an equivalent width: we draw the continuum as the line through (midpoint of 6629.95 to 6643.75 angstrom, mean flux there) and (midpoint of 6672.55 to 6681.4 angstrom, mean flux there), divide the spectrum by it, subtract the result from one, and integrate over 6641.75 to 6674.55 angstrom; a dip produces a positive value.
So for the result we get 3.2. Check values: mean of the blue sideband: 14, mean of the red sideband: 10.3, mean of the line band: 10.8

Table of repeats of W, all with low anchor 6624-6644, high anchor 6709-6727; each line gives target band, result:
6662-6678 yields 1.4 angstrom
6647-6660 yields 1.7 angstrom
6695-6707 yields 4.3 angstrom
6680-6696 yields 1.3 angstrom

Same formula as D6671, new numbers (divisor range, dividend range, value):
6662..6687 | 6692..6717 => 0.58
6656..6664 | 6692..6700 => 0.66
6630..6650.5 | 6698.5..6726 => 0.46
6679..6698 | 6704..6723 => 0.67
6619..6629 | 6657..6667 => 0.70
